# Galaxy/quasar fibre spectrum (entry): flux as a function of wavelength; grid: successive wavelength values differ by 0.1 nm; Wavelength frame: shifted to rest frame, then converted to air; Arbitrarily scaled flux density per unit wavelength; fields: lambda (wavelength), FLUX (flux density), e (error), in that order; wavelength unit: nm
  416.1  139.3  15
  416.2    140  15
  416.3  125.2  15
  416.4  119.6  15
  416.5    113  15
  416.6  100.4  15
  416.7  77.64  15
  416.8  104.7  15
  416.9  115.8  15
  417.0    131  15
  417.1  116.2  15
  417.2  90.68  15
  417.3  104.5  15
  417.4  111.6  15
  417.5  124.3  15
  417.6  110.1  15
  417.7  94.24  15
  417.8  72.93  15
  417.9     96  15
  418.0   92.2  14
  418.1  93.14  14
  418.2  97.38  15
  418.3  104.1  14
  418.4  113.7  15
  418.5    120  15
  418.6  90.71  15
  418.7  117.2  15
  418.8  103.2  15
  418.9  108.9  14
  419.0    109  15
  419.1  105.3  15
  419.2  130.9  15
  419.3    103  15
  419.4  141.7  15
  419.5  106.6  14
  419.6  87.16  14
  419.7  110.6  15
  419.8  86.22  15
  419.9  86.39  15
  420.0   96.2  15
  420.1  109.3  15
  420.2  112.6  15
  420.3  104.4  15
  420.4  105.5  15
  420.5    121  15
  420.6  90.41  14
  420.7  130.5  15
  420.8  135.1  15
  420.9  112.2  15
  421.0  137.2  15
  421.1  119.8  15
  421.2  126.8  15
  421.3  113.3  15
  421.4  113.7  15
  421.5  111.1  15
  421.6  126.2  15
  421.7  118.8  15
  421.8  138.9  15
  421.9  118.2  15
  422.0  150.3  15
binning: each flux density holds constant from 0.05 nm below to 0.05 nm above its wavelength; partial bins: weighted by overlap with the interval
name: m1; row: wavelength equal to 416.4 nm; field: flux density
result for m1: 119.6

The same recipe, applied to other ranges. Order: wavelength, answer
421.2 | 126.8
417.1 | 116.2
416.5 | 113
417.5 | 124.3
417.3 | 104.5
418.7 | 117.2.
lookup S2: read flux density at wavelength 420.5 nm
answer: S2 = 121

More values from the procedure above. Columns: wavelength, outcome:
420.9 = 112.2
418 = 92.2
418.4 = 113.7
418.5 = 120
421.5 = 111.1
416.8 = 104.7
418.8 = 103.2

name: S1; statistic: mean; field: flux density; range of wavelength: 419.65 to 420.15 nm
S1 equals 97.7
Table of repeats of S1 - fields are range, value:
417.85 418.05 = 94.1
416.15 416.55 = 124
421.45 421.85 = 124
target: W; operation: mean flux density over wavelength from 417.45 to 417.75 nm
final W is 110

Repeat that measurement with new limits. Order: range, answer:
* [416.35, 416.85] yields 103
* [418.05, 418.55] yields 106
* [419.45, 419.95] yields 95.4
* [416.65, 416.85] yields 91.2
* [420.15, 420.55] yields 111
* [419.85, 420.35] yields 102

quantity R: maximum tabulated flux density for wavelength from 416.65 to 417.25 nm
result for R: 131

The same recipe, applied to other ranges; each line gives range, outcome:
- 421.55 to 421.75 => 126.2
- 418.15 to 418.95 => 120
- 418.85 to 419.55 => 141.7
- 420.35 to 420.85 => 135.1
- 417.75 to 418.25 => 97.38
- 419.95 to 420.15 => 109.3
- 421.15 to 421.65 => 126.8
